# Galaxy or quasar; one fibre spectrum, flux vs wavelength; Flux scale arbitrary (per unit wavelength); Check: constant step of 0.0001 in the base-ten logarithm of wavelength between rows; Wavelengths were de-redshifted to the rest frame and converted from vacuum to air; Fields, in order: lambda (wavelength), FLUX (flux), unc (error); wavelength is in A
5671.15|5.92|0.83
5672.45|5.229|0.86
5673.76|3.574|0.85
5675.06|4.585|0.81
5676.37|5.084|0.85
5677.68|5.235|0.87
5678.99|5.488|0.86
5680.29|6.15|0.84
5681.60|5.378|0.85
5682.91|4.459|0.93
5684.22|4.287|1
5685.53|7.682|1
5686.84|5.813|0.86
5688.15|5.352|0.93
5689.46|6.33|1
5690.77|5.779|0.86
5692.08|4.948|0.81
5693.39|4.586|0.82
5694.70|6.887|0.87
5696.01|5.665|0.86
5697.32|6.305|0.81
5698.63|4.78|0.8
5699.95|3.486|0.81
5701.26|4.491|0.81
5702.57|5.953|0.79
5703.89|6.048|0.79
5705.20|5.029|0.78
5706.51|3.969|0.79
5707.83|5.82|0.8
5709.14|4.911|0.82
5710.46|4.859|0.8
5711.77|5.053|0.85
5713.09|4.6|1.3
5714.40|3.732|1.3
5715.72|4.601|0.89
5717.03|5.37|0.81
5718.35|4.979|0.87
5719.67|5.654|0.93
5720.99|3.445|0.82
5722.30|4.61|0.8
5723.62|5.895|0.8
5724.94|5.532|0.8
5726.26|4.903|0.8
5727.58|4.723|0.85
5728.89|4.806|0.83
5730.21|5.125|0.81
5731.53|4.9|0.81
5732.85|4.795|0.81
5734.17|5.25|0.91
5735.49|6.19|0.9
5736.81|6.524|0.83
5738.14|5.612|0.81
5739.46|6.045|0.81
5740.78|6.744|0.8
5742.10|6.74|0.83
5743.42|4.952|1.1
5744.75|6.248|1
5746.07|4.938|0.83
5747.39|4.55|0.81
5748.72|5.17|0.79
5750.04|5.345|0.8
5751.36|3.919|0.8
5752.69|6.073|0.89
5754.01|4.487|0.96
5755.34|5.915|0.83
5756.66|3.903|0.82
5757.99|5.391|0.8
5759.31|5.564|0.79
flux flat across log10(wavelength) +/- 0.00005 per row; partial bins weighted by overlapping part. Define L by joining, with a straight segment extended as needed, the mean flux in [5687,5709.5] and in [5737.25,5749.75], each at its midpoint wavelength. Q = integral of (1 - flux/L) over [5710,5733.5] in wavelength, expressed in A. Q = 2.7 A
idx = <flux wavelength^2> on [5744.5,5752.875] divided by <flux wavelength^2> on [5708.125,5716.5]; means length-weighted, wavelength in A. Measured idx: 1.10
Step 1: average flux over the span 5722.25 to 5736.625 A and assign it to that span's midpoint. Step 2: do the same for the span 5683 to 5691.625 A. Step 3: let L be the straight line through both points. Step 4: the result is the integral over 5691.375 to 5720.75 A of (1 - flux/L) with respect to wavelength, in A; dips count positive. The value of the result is 2.48 A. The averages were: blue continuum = 5.76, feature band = 5.06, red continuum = 5.23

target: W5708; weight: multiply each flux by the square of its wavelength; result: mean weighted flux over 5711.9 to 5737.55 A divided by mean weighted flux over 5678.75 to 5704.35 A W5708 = 0.93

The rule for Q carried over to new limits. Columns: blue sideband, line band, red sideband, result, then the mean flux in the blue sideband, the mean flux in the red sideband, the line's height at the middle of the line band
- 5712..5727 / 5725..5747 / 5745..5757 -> -2.63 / 4.85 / 5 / 4.93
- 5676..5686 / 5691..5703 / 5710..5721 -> -0.25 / 5.44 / 4.77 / 5.13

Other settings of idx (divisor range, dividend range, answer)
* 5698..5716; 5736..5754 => 1.17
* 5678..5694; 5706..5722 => 0.87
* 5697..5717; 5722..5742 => 1.13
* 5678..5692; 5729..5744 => 1.03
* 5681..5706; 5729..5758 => 1.01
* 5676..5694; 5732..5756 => 1.03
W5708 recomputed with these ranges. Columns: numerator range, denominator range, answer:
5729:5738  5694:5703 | 1.03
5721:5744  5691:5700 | 1.02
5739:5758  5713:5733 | 1.11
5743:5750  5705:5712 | 1.07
